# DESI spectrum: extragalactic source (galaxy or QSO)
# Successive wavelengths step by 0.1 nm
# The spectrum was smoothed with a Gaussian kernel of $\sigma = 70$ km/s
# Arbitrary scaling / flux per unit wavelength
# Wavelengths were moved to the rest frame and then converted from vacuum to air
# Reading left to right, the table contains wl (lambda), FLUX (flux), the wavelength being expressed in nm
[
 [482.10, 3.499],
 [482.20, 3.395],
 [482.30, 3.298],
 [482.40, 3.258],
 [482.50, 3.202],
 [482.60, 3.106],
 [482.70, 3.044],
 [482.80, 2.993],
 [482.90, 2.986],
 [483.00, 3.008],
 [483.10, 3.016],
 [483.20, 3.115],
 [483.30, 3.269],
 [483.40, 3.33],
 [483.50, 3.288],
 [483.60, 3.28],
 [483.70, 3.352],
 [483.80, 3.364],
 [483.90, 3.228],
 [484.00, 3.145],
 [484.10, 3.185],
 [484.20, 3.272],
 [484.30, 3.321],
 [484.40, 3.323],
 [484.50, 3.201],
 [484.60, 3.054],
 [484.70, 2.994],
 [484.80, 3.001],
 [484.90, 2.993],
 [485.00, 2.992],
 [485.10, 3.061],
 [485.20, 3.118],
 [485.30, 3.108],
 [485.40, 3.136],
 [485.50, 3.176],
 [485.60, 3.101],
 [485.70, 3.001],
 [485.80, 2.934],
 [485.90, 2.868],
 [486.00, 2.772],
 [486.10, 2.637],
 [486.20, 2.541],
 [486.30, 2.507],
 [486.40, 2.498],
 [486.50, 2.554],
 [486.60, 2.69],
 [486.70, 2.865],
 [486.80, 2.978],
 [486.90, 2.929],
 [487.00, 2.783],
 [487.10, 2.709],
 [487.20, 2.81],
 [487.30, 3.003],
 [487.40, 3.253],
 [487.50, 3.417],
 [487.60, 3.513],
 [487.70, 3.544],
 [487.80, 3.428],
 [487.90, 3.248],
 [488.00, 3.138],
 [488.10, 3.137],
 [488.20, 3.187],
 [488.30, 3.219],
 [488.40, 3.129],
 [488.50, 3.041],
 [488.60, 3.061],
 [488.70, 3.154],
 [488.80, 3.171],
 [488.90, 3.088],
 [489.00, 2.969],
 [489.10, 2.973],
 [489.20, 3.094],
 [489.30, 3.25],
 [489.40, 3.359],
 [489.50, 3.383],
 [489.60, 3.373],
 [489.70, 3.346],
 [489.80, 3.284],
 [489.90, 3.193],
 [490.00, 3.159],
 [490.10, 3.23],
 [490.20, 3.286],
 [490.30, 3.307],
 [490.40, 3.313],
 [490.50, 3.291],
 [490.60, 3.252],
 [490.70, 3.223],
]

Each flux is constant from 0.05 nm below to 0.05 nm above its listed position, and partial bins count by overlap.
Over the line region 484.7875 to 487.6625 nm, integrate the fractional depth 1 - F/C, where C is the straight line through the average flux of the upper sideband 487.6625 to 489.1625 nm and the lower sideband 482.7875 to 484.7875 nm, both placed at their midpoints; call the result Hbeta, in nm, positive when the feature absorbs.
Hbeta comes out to 0.22 nm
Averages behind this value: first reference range 3.19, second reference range 3.16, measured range 2.93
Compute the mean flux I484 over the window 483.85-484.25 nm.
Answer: 3.21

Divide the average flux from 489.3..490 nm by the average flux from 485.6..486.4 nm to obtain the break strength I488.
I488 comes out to 1.2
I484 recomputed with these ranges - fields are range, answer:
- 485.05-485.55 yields 3.12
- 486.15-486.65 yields 2.56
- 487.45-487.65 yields 3.46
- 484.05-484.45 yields 3.28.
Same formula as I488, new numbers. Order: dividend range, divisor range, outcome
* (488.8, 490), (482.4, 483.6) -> 1.02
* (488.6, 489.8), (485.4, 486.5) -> 1.14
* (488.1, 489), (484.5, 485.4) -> 1.02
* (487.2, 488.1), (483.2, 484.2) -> 1.00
